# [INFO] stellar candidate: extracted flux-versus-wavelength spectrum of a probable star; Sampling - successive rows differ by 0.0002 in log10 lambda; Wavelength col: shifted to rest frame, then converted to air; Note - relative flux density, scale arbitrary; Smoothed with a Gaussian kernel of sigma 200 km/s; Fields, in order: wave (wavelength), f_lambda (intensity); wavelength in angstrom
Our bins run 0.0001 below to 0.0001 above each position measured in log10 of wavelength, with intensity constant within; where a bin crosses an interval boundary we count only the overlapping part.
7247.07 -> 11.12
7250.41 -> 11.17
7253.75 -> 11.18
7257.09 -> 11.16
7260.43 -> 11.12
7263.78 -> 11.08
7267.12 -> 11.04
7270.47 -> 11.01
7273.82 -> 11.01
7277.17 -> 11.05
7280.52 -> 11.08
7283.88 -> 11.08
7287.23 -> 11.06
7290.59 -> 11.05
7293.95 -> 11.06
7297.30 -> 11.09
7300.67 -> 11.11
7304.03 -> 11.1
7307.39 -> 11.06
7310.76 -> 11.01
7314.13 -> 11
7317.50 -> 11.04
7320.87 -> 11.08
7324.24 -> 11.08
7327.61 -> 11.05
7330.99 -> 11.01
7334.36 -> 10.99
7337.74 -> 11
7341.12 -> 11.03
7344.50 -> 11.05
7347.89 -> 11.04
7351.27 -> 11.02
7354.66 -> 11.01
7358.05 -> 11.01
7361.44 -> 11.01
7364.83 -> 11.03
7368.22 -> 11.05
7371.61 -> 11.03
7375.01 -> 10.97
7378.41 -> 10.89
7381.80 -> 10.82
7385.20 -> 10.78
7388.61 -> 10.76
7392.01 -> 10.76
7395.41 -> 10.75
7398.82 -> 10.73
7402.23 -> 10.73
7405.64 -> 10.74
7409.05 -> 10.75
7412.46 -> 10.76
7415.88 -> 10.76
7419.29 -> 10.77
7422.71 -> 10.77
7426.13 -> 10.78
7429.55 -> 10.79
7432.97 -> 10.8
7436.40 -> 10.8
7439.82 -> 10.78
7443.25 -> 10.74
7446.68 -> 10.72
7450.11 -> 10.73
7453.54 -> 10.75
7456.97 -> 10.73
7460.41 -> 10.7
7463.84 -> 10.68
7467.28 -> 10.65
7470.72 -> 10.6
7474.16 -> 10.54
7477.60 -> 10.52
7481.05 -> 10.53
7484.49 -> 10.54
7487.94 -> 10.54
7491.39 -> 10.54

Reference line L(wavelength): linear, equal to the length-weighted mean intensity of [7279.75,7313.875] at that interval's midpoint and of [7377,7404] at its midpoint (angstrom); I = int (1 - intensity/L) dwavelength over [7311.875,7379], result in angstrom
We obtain -0.7 angstrom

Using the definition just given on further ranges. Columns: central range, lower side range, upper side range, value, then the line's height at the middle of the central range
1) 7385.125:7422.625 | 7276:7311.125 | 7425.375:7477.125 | 0.2 angstrom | 10.8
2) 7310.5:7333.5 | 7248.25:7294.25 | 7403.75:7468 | -0.1 angstrom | 11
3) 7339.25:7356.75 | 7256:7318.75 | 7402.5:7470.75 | -0.2 angstrom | 10.9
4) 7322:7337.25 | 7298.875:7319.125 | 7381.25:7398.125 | -0.1 angstrom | 11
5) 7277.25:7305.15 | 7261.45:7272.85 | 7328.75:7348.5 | -0.1 angstrom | 11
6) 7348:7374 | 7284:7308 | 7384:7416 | -0.4 angstrom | 10.9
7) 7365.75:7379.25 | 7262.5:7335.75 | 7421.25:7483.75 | -0.1 angstrom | 10.9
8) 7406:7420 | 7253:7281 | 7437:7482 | 0.0 angstrom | 10.8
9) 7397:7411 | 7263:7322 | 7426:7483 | 0.1 angstrom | 10.8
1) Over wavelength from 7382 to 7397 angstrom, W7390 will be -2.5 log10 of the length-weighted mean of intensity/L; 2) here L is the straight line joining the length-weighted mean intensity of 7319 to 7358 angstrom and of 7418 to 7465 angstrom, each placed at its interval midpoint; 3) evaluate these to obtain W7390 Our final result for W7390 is 0.013 mag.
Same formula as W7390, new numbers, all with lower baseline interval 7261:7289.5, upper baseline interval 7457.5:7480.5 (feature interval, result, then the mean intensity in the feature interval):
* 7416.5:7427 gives -0.01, 10.8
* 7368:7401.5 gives 0.00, 10.8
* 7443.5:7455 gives -0.01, 10.7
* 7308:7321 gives -0.01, 11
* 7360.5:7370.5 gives -0.02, 11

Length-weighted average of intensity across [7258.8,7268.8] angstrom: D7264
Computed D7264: 11.1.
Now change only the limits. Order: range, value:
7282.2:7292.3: 11.1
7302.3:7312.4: 11.1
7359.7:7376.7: 11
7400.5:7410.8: 10.7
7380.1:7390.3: 10.8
